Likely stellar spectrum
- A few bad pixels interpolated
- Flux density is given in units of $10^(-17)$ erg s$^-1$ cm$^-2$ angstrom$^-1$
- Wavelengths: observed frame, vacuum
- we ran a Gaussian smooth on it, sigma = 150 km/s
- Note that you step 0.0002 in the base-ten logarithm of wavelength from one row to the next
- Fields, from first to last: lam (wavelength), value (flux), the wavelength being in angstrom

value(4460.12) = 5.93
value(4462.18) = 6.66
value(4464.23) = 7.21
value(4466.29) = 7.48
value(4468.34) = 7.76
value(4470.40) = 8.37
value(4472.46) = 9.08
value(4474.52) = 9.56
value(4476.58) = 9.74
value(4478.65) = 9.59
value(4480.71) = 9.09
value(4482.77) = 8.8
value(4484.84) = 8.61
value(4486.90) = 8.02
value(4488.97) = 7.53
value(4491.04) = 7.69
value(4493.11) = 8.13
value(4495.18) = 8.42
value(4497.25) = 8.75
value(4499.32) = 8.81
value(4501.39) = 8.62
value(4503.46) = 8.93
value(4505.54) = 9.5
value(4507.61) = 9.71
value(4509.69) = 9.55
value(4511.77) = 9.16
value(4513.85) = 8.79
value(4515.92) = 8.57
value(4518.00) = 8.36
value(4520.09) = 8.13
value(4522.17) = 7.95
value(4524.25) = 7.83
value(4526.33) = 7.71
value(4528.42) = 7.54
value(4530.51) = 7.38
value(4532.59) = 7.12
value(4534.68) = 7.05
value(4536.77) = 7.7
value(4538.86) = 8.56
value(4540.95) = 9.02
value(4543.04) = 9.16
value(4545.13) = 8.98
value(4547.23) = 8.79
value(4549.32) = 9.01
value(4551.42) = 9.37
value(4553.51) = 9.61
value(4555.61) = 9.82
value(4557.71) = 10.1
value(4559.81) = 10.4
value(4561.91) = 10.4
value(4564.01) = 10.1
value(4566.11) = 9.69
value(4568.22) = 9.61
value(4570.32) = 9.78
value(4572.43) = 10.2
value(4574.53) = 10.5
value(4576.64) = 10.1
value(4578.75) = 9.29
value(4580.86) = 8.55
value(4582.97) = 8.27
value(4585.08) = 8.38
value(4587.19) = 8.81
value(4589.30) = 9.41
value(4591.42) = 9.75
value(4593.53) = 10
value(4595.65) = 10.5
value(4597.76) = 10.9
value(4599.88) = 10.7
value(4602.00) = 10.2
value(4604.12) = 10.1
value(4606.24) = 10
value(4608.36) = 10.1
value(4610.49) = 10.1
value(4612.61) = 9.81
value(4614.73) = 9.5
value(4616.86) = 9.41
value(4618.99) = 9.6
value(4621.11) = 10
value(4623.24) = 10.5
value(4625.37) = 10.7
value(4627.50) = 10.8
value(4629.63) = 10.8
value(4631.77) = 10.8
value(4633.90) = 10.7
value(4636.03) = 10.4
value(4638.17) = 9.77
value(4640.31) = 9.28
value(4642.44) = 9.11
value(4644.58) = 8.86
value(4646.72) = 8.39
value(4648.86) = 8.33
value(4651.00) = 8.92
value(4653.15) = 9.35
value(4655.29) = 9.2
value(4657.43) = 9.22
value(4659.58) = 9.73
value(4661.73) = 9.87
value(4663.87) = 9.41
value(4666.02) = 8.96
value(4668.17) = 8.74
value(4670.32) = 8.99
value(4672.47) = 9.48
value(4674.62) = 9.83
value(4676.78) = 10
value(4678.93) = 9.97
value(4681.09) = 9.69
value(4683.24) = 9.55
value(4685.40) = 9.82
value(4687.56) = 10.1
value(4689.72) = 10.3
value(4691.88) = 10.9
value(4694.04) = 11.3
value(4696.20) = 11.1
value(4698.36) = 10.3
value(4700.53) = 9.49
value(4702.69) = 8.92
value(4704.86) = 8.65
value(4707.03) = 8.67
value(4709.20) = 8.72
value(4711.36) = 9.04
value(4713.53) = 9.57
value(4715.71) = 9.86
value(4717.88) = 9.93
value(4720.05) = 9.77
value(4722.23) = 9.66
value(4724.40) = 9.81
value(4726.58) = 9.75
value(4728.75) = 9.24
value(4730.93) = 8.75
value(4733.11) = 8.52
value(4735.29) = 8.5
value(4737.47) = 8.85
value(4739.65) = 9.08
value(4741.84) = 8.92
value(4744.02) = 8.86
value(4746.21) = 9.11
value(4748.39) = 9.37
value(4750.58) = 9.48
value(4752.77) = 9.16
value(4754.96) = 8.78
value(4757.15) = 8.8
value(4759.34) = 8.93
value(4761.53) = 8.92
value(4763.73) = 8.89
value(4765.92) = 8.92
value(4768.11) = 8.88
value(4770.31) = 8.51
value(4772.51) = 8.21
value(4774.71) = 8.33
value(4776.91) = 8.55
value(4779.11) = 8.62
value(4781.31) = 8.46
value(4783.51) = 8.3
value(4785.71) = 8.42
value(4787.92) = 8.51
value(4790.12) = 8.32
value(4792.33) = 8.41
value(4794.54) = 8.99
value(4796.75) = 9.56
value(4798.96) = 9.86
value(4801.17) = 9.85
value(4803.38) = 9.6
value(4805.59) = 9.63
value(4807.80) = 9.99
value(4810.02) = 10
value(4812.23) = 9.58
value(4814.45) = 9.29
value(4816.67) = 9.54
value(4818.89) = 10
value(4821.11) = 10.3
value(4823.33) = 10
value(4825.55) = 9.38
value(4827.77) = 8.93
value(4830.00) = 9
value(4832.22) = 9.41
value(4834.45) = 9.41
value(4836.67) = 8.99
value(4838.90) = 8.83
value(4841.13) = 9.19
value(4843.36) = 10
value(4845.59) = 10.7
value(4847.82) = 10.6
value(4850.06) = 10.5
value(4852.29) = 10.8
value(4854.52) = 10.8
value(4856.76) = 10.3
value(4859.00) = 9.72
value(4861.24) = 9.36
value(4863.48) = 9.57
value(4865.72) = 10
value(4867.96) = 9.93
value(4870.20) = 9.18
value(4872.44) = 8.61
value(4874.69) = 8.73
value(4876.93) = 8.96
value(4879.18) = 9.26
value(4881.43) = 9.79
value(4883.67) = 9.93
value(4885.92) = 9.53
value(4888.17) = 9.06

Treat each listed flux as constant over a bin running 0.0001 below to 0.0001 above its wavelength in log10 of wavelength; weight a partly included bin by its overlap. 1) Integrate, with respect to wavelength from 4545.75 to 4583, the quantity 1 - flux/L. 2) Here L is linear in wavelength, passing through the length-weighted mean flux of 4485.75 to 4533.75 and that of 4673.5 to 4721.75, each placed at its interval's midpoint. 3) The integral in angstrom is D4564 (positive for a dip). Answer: -3.8 angstrom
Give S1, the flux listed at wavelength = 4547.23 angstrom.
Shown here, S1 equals 8.79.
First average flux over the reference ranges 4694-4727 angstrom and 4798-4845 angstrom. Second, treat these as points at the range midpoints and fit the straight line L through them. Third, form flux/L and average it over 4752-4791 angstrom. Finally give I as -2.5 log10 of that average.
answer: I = 0.11 mag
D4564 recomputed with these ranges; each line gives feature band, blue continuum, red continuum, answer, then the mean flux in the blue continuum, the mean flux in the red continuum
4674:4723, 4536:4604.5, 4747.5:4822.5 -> -2.66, 9.57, 9.09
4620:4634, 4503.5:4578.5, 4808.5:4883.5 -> -2.15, 9.01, 9.66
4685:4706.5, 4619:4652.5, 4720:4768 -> -1.50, 9.81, 9.08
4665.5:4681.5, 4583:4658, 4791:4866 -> 0.47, 9.77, 9.7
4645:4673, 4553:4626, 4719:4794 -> 0.98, 9.85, 8.87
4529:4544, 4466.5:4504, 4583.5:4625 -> 1.94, 8.61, 9.88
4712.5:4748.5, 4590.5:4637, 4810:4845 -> 2.10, 10.2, 9.49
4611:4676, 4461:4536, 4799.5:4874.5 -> -4.97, 8.36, 9.72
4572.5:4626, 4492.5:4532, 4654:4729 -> -4.40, 8.51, 9.65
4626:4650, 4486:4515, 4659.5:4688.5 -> -0.96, 8.69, 9.57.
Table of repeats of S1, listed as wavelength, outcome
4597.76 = 10.9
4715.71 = 9.86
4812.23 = 9.58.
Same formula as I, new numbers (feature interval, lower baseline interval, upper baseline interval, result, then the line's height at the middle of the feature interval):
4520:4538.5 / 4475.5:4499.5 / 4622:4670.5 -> 0.16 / 8.86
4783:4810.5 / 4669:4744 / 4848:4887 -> 0.05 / 9.65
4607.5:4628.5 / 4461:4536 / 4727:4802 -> -0.17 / 8.58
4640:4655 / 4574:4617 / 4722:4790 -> 0.07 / 9.45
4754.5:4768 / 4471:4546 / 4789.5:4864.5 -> 0.07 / 9.43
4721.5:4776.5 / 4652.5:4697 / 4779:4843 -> 0.06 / 9.51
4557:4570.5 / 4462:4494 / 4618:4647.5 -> -0.08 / 9.28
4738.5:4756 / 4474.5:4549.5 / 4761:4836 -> -0.01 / 9.03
